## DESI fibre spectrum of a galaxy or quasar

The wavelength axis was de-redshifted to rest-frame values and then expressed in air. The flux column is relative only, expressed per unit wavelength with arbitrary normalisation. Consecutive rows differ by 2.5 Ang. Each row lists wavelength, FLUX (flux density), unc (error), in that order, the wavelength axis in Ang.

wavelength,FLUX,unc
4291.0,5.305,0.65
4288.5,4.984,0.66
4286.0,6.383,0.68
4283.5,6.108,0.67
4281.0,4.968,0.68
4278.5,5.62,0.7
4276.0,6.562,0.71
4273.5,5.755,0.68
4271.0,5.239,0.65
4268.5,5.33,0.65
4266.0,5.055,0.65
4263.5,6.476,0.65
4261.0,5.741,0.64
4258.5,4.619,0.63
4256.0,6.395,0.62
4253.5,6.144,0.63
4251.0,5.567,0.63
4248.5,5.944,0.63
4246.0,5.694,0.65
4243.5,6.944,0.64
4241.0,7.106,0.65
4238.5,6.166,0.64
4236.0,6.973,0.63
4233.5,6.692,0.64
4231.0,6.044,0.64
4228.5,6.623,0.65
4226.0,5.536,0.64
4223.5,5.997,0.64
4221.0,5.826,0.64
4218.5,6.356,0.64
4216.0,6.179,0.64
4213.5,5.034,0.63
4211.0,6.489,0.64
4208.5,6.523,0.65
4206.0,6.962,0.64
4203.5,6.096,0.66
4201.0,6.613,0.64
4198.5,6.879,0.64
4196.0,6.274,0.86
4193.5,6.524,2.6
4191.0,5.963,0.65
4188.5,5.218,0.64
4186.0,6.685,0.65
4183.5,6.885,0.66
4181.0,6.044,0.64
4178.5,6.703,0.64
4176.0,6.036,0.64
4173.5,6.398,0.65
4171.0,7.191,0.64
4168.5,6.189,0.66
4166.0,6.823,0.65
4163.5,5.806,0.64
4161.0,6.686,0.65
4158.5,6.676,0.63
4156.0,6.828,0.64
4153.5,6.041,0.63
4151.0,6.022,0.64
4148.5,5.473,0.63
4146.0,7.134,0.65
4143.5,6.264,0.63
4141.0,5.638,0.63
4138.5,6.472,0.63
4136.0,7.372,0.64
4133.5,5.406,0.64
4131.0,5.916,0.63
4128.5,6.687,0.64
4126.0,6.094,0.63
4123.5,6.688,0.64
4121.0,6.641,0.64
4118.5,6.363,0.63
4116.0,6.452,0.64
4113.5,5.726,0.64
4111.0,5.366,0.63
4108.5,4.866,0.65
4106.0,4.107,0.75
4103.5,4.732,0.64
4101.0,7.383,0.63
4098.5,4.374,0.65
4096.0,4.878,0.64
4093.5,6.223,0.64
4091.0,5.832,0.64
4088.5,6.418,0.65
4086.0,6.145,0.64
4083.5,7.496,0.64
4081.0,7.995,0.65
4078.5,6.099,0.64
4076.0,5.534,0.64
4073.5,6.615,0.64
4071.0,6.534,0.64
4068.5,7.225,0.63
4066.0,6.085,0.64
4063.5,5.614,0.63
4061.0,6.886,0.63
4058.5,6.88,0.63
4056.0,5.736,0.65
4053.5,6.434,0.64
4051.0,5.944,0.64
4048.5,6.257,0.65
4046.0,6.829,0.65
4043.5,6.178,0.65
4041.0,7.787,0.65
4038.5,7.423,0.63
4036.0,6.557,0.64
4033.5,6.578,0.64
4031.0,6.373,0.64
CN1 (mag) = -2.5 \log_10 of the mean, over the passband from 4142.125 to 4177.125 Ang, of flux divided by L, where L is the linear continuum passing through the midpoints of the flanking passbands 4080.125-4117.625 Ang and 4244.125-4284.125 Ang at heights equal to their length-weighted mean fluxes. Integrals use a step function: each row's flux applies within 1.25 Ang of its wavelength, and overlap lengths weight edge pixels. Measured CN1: -0.106 mag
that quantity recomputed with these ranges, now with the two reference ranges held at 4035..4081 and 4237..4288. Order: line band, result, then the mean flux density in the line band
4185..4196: 0.00 mag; 6.1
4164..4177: -0.06 mag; 6.5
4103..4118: 0.20 mag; 5.29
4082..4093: -0.01 mag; 6.49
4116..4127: -0.02 mag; 6.46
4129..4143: 0.01 mag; 6.19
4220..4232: 0.00 mag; 6.01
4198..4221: -0.04 mag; 6.3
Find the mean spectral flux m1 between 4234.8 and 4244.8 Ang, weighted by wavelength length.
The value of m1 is 6.79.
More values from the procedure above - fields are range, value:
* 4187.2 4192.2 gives 5.6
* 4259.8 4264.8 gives 6.1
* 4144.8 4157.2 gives 6.29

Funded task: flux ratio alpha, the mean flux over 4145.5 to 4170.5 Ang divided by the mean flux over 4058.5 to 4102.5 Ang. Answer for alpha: 1.0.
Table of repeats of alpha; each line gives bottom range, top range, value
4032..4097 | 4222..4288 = 0.92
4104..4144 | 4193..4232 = 1.04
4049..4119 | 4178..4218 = 1.04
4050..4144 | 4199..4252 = 1.02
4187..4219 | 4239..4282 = 0.94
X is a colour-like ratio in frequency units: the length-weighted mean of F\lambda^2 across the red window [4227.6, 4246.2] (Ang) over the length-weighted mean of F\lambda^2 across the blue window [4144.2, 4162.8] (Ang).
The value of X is 1.1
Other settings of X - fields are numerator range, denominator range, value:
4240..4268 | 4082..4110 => 1.13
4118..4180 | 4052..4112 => 1.09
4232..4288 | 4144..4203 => 0.97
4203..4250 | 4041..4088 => 1.04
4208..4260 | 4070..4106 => 1.08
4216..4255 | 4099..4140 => 1.10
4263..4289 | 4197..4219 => 0.92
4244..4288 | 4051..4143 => 1.02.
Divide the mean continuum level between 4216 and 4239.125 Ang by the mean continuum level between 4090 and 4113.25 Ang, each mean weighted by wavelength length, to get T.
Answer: 1.17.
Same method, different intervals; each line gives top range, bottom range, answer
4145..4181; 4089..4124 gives 1.13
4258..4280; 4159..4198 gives 0.88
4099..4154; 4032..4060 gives 0.91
